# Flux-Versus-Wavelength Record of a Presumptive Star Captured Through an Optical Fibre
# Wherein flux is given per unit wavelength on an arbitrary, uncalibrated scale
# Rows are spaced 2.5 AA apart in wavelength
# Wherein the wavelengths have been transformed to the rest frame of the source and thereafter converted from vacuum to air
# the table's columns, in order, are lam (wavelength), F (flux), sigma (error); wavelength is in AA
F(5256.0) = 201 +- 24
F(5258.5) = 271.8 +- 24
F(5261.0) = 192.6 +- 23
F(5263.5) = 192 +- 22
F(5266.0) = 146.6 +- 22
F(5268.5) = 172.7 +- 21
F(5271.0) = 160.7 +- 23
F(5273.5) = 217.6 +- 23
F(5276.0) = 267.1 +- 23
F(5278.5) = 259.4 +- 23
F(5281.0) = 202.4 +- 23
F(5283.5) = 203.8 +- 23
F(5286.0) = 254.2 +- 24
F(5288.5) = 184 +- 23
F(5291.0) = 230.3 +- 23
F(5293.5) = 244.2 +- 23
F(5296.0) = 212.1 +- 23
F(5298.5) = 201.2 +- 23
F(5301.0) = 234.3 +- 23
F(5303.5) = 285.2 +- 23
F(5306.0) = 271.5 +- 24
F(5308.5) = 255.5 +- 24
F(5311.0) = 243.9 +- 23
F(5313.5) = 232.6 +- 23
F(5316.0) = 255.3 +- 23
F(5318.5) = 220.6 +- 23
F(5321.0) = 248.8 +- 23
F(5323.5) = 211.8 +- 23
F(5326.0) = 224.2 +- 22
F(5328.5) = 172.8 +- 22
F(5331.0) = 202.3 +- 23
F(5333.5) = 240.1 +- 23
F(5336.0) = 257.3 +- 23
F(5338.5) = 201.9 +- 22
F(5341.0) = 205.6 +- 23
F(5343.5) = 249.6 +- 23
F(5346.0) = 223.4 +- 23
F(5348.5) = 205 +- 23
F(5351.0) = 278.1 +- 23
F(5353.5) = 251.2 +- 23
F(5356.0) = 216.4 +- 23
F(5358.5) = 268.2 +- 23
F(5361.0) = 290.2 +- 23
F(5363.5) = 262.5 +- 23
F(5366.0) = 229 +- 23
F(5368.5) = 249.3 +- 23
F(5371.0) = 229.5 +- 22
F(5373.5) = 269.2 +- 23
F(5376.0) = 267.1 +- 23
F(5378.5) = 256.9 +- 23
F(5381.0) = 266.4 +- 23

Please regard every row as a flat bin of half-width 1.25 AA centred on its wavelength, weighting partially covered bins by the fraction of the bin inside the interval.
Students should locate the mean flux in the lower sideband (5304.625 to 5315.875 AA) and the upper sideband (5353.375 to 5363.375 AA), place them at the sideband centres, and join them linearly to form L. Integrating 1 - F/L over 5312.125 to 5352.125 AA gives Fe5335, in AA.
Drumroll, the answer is 4.4 AA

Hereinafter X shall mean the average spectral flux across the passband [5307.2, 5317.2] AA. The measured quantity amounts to 247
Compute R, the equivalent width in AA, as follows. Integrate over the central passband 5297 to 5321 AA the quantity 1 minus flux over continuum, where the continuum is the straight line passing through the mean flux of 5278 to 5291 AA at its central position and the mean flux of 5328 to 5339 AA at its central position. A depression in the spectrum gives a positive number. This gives -2.77 AA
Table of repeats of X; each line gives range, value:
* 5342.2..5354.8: 241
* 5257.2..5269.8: 195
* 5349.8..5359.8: 254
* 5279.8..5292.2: 215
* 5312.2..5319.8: 236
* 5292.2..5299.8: 219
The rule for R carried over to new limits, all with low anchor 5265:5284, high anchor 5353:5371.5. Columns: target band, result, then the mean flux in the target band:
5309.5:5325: -0.6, 236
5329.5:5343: 0.8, 222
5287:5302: -0.2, 218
